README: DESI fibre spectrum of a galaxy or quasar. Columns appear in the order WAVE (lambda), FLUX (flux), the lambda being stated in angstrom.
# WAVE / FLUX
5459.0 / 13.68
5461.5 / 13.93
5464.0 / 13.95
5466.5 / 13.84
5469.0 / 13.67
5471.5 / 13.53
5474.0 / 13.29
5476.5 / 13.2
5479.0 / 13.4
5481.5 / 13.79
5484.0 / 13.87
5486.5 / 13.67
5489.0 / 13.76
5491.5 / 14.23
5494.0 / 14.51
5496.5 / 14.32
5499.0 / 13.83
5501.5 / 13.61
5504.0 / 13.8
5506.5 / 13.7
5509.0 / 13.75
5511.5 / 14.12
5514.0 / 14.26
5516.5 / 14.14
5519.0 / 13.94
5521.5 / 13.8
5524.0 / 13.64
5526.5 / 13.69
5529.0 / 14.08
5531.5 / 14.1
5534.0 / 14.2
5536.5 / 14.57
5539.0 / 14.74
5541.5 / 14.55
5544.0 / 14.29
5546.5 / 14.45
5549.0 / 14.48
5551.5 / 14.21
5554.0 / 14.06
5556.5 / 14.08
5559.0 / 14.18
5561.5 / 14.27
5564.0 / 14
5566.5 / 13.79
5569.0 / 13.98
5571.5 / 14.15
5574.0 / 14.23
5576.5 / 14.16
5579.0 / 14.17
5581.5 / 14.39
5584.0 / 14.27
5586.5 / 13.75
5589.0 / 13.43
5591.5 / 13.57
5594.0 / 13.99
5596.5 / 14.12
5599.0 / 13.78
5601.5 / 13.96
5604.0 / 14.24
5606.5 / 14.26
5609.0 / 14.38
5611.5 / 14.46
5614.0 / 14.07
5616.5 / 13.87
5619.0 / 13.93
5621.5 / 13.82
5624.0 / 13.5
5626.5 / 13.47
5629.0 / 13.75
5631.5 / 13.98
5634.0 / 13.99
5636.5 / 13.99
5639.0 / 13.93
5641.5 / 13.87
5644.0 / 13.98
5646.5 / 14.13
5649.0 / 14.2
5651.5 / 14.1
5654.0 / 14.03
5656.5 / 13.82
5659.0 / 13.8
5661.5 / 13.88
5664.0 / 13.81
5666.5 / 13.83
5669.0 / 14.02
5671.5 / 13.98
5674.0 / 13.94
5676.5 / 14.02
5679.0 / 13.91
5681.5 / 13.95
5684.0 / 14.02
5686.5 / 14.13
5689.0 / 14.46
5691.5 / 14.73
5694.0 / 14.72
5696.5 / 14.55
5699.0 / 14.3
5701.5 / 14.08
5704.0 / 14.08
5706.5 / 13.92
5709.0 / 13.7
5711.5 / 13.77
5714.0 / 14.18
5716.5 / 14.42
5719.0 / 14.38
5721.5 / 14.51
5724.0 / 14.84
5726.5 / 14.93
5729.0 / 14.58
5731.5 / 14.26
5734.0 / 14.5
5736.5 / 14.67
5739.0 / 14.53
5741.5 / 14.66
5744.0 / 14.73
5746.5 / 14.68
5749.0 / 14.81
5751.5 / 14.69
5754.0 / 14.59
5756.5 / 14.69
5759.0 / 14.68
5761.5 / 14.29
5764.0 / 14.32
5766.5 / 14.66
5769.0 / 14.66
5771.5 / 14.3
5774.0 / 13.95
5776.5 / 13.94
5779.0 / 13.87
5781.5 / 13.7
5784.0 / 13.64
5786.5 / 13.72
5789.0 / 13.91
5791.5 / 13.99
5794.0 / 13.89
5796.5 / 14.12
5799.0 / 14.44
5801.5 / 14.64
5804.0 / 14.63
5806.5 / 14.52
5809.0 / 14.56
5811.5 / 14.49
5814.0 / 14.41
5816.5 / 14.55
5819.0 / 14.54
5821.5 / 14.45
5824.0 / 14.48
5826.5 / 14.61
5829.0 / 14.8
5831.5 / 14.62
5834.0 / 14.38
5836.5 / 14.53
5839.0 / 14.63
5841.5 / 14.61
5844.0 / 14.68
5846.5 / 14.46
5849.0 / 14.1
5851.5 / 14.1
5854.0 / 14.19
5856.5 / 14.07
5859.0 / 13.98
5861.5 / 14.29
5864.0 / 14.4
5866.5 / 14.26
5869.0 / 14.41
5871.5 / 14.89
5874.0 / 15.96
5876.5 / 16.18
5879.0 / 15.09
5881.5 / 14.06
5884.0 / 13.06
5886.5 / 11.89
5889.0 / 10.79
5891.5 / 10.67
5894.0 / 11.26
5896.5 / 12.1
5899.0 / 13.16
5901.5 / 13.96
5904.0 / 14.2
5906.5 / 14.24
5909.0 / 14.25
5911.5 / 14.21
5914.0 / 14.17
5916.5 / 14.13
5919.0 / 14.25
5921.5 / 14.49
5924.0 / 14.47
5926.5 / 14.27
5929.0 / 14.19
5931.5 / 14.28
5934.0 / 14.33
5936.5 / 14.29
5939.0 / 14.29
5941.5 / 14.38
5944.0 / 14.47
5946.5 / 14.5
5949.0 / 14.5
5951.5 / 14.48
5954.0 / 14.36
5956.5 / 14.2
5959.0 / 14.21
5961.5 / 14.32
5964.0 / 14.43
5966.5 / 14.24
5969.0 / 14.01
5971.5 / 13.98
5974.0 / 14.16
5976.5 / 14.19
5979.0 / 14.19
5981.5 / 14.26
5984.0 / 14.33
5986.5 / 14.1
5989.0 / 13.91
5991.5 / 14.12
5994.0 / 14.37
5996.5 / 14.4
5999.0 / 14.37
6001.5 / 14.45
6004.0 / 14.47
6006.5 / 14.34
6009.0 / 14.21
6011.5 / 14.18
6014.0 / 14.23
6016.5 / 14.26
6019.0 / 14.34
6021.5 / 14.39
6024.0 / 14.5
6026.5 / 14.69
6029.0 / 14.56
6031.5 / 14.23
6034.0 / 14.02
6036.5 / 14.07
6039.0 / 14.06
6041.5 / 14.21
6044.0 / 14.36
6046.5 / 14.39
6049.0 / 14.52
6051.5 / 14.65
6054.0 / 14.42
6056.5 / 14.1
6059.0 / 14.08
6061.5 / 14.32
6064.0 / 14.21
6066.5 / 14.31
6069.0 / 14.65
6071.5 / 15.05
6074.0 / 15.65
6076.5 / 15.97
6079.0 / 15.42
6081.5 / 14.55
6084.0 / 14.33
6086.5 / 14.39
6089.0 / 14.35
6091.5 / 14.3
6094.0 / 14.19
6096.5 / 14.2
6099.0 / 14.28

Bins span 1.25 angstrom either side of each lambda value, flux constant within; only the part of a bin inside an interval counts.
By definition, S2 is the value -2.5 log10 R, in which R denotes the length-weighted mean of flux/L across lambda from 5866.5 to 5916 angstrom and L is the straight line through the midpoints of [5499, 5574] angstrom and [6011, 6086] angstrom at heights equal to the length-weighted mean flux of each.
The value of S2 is 0.06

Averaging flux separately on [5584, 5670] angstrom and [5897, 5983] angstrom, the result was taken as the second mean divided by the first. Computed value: 1.02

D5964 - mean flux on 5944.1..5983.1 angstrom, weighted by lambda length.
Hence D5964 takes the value 14.3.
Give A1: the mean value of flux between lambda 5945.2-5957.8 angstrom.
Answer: 14.4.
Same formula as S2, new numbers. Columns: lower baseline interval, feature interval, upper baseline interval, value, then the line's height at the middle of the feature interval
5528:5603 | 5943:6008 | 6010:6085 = 0.012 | 14.4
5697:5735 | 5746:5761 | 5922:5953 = -0.027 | 14.3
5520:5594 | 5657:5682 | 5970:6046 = 0.018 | 14.1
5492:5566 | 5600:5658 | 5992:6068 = 0.013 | 14.2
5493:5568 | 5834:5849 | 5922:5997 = -0.022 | 14.2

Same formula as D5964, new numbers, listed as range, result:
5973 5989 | 14.2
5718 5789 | 14.4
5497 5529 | 13.9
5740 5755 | 14.7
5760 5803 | 14.1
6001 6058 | 14.3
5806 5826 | 14.5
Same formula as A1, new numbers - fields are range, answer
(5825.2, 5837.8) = 14.6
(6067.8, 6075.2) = 15.1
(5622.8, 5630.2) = 13.6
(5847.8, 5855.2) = 14.1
